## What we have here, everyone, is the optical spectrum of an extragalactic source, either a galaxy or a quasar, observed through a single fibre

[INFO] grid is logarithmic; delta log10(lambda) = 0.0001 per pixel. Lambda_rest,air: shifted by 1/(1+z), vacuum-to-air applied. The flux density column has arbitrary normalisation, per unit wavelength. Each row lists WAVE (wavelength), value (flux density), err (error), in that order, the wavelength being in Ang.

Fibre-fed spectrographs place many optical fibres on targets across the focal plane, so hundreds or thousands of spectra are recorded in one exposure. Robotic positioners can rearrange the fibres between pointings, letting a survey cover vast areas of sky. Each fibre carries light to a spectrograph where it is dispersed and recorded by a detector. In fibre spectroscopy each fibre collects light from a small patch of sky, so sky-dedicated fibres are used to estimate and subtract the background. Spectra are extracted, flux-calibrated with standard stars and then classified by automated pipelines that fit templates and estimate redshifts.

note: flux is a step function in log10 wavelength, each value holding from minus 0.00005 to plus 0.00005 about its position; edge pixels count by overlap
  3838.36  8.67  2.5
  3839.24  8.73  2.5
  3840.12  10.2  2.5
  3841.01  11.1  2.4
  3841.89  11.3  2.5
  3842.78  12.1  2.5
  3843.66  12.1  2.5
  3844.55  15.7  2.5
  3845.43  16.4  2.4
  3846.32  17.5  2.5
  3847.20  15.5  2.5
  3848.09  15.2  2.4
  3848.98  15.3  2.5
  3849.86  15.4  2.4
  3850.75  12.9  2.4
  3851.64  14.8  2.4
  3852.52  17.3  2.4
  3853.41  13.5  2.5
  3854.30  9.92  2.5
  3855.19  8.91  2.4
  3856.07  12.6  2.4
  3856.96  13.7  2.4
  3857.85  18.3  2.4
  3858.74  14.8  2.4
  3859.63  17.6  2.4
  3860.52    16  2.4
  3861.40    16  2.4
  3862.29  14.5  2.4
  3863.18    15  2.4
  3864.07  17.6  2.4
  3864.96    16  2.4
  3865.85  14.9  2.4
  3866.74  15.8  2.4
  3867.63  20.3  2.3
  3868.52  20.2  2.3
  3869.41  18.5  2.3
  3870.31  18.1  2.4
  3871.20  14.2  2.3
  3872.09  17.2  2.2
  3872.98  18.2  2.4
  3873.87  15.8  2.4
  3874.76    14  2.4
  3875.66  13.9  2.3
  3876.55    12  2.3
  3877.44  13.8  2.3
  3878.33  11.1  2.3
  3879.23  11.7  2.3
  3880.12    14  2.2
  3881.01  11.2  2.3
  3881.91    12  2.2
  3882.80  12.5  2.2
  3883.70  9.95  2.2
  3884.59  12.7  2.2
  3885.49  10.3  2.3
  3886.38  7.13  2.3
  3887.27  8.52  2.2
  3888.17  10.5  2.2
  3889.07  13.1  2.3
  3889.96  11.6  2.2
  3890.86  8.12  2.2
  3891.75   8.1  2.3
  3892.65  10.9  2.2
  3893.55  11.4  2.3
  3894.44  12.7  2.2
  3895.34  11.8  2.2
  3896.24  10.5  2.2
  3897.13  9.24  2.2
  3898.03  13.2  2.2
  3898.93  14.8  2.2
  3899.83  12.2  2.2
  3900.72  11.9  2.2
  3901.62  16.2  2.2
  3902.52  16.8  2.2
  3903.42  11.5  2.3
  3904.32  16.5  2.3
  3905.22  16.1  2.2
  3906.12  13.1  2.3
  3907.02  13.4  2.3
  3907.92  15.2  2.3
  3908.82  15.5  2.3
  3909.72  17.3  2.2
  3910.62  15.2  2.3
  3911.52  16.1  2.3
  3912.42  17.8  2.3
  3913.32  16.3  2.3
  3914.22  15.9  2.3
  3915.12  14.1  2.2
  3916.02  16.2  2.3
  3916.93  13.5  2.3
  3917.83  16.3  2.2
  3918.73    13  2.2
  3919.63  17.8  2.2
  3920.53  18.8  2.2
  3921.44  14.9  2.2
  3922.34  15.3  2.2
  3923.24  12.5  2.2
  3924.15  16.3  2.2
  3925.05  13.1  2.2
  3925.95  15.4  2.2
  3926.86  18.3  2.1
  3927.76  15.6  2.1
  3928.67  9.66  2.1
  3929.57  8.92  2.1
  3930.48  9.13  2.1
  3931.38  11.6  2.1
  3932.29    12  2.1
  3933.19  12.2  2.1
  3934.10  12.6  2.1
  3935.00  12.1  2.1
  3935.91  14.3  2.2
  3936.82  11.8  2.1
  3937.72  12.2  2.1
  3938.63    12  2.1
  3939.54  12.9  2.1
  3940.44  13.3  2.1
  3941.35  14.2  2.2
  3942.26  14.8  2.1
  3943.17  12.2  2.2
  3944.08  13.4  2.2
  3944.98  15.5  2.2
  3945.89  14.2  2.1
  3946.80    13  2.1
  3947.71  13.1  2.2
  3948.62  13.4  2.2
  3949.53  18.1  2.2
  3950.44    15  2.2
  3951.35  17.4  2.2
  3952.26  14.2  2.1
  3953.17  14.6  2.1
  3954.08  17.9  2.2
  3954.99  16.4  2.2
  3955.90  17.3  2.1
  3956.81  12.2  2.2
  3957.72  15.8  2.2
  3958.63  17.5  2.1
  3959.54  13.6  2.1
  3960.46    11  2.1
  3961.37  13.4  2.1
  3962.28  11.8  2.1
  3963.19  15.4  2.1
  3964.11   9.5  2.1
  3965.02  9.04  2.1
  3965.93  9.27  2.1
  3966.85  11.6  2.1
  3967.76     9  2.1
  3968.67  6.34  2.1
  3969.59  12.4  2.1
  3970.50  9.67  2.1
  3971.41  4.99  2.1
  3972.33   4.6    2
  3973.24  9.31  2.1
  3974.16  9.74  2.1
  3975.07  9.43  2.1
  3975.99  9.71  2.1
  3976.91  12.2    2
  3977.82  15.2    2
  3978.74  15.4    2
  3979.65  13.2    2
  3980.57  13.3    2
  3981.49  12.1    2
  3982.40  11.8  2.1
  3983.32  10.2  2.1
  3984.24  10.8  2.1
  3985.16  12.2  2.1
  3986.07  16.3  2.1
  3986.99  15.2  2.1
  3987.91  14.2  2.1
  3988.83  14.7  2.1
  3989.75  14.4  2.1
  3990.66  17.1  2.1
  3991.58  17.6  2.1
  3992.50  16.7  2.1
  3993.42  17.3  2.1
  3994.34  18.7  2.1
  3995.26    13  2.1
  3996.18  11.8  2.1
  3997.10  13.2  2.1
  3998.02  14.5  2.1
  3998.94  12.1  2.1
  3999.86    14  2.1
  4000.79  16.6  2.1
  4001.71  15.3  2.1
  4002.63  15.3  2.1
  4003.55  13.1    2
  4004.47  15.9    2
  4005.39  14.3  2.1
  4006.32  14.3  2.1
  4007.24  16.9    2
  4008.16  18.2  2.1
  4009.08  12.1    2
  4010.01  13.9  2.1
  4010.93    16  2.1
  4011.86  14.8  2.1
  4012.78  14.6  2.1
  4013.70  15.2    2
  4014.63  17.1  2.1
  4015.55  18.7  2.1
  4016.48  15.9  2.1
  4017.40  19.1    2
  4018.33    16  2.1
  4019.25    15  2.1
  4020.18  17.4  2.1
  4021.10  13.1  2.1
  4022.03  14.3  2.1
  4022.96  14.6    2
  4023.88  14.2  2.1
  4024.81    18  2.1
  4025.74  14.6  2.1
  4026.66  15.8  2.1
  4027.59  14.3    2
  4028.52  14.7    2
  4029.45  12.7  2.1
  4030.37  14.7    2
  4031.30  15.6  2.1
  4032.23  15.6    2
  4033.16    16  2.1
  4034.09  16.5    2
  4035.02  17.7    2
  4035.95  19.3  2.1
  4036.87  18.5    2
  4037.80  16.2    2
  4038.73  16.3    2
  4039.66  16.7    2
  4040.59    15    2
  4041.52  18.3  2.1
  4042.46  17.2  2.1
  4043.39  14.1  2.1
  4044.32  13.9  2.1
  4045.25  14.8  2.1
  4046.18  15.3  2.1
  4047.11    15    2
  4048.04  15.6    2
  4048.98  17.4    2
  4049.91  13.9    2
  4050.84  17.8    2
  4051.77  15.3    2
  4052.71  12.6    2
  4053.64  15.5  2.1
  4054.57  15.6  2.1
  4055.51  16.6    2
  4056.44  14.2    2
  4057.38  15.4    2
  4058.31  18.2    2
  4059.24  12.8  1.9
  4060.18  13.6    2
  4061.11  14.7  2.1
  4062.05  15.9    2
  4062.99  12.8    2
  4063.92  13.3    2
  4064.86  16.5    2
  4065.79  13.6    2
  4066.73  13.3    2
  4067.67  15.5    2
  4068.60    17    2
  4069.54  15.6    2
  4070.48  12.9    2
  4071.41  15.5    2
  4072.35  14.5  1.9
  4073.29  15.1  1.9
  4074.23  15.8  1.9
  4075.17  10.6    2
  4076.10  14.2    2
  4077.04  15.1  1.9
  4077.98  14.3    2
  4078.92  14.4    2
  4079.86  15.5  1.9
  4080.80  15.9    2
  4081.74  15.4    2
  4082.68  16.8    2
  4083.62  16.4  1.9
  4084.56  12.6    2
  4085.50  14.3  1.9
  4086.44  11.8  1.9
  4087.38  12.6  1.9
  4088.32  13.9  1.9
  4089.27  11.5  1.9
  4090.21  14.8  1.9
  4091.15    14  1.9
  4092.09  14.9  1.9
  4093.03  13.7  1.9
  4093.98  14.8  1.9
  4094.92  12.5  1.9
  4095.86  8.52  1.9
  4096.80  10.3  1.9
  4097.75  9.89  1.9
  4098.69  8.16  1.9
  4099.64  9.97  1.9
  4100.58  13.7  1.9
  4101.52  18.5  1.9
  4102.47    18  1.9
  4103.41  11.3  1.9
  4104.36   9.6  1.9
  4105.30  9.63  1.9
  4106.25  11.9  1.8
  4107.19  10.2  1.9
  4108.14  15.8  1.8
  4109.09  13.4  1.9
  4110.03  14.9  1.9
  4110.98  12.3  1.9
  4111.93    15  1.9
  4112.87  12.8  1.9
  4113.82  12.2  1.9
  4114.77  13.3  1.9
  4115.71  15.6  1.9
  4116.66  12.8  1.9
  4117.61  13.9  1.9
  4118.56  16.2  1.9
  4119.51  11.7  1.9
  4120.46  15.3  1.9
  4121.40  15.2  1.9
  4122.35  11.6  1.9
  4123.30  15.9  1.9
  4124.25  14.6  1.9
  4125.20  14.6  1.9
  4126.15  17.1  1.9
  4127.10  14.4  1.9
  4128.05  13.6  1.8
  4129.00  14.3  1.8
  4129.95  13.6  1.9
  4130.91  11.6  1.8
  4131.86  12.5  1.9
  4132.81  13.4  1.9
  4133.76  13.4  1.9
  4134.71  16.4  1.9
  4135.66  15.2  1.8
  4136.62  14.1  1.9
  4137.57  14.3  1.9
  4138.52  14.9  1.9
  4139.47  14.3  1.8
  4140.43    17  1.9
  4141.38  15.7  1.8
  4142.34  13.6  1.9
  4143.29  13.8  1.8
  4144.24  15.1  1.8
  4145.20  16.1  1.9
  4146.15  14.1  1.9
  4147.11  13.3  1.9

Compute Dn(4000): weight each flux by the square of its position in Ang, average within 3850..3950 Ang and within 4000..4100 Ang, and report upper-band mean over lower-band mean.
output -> 1.2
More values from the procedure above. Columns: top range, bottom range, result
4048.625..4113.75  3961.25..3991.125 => 1.27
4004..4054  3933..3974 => 1.28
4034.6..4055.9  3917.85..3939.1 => 1.26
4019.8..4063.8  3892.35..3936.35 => 1.18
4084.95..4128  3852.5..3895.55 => 1.10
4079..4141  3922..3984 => 1.17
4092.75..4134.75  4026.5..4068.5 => 0.89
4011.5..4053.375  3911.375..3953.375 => 1.17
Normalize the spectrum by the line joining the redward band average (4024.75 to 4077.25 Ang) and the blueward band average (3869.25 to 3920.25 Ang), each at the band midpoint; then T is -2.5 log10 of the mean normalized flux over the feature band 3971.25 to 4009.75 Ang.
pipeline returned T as 0.081 mag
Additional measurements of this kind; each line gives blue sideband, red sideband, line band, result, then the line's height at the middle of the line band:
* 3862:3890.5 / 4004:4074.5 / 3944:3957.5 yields -0.04 mag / 14.6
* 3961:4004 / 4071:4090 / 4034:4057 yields -0.17 mag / 13.7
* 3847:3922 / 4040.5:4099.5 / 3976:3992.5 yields 0.03 mag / 14.2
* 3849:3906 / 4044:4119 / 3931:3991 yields 0.08 mag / 13.8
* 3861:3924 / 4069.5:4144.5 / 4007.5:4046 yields -0.14 mag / 13.9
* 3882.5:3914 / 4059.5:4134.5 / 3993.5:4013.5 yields -0.11 mag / 13.3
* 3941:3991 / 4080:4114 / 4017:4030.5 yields -0.17 mag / 13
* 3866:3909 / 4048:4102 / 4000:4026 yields -0.12 mag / 13.9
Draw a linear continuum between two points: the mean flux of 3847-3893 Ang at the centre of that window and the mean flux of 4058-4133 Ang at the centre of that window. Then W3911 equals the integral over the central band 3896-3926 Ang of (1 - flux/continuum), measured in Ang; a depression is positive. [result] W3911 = -2.0 Ang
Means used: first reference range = 13.9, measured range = 14.8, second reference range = 13.8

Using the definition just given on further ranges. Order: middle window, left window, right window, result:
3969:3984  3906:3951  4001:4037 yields 4.2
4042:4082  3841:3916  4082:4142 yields -3.6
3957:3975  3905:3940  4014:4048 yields 5.0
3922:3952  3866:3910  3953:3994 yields -1.2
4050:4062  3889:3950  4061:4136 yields -1.2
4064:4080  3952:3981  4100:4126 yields -1.7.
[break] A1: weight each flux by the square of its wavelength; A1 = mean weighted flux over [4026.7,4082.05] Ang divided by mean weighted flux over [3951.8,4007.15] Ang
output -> 1.20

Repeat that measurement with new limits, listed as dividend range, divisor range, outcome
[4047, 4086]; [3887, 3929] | 1.16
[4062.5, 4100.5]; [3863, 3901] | 1.15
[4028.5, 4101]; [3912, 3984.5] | 1.18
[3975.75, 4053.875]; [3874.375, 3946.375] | 1.21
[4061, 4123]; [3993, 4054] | 0.91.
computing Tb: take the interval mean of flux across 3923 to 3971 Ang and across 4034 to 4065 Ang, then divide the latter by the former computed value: 1.2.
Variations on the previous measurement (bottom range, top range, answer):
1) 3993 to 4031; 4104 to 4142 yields 0.92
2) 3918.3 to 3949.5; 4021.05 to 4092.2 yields 1.11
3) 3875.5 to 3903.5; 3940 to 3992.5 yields 1.11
